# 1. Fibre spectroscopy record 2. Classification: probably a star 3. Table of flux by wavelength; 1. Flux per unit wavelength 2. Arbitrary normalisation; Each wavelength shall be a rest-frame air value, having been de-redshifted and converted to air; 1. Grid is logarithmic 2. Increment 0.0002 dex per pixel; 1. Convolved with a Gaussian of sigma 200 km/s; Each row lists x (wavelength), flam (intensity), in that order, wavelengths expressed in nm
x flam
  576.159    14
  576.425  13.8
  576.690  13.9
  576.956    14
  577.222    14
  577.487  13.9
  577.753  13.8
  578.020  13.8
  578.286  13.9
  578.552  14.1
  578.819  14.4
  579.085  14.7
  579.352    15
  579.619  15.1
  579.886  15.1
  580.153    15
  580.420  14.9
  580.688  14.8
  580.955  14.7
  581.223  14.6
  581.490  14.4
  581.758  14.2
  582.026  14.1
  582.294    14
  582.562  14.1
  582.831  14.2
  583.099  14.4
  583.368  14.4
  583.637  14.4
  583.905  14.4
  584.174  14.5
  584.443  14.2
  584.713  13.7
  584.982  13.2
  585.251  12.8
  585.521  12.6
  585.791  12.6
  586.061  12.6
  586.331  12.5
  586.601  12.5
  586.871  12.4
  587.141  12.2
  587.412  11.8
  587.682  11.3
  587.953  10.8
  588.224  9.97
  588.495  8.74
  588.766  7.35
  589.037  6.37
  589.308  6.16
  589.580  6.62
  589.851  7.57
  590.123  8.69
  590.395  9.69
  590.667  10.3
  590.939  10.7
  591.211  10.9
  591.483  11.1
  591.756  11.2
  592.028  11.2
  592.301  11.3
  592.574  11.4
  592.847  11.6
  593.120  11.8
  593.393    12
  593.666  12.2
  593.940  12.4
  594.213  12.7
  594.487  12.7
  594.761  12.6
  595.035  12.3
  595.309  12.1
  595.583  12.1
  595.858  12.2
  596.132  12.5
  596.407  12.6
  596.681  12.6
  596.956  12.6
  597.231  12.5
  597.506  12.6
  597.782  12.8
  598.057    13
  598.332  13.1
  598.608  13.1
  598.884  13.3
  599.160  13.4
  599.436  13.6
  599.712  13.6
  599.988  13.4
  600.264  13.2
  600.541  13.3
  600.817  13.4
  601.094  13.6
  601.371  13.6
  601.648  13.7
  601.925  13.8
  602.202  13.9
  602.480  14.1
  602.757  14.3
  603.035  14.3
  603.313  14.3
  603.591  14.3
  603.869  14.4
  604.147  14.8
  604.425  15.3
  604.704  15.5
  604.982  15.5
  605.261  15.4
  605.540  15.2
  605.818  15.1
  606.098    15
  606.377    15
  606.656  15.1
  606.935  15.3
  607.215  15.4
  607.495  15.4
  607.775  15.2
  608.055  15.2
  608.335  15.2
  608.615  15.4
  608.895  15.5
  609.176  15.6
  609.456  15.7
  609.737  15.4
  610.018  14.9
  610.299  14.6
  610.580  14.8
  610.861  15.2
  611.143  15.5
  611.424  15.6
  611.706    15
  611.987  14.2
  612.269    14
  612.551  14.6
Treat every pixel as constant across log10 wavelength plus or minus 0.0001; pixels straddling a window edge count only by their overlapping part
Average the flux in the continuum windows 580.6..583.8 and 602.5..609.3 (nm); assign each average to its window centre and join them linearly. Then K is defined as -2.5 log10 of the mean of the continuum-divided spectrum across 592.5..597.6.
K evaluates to 0.20 mag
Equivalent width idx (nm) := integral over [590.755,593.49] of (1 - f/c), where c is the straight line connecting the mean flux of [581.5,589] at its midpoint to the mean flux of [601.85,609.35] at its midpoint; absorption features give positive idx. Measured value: 0.439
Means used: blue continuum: 12.7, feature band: 11.3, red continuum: 15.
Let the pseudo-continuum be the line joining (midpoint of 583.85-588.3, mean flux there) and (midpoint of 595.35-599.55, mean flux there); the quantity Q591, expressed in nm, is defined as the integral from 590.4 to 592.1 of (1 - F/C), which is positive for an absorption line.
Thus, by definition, 0.252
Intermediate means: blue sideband 12.6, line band 10.8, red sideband 12.8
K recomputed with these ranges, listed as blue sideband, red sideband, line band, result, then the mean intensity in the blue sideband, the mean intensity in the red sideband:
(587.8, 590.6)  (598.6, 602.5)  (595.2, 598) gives -0.07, 8.27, 13.5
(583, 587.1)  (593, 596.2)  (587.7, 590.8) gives 0.45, 13.4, 12.3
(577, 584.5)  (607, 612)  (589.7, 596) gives 0.29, 14.4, 15.2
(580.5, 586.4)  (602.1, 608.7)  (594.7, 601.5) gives 0.13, 13.9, 14.9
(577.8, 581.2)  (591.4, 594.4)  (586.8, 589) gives 0.24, 14.6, 11.7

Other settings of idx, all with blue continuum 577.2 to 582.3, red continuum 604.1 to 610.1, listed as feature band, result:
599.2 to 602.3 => 0.32 nm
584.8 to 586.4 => 0.20 nm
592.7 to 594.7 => 0.36 nm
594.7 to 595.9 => 0.22 nm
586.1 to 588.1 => 0.37 nm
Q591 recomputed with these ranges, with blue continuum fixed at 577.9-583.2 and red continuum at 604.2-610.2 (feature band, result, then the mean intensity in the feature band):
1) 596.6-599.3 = 0.38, 12.9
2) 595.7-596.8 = 0.18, 12.5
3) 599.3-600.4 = 0.12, 13.5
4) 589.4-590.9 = 0.62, 8.64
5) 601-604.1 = 0.22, 14.1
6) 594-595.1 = 0.17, 12.6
